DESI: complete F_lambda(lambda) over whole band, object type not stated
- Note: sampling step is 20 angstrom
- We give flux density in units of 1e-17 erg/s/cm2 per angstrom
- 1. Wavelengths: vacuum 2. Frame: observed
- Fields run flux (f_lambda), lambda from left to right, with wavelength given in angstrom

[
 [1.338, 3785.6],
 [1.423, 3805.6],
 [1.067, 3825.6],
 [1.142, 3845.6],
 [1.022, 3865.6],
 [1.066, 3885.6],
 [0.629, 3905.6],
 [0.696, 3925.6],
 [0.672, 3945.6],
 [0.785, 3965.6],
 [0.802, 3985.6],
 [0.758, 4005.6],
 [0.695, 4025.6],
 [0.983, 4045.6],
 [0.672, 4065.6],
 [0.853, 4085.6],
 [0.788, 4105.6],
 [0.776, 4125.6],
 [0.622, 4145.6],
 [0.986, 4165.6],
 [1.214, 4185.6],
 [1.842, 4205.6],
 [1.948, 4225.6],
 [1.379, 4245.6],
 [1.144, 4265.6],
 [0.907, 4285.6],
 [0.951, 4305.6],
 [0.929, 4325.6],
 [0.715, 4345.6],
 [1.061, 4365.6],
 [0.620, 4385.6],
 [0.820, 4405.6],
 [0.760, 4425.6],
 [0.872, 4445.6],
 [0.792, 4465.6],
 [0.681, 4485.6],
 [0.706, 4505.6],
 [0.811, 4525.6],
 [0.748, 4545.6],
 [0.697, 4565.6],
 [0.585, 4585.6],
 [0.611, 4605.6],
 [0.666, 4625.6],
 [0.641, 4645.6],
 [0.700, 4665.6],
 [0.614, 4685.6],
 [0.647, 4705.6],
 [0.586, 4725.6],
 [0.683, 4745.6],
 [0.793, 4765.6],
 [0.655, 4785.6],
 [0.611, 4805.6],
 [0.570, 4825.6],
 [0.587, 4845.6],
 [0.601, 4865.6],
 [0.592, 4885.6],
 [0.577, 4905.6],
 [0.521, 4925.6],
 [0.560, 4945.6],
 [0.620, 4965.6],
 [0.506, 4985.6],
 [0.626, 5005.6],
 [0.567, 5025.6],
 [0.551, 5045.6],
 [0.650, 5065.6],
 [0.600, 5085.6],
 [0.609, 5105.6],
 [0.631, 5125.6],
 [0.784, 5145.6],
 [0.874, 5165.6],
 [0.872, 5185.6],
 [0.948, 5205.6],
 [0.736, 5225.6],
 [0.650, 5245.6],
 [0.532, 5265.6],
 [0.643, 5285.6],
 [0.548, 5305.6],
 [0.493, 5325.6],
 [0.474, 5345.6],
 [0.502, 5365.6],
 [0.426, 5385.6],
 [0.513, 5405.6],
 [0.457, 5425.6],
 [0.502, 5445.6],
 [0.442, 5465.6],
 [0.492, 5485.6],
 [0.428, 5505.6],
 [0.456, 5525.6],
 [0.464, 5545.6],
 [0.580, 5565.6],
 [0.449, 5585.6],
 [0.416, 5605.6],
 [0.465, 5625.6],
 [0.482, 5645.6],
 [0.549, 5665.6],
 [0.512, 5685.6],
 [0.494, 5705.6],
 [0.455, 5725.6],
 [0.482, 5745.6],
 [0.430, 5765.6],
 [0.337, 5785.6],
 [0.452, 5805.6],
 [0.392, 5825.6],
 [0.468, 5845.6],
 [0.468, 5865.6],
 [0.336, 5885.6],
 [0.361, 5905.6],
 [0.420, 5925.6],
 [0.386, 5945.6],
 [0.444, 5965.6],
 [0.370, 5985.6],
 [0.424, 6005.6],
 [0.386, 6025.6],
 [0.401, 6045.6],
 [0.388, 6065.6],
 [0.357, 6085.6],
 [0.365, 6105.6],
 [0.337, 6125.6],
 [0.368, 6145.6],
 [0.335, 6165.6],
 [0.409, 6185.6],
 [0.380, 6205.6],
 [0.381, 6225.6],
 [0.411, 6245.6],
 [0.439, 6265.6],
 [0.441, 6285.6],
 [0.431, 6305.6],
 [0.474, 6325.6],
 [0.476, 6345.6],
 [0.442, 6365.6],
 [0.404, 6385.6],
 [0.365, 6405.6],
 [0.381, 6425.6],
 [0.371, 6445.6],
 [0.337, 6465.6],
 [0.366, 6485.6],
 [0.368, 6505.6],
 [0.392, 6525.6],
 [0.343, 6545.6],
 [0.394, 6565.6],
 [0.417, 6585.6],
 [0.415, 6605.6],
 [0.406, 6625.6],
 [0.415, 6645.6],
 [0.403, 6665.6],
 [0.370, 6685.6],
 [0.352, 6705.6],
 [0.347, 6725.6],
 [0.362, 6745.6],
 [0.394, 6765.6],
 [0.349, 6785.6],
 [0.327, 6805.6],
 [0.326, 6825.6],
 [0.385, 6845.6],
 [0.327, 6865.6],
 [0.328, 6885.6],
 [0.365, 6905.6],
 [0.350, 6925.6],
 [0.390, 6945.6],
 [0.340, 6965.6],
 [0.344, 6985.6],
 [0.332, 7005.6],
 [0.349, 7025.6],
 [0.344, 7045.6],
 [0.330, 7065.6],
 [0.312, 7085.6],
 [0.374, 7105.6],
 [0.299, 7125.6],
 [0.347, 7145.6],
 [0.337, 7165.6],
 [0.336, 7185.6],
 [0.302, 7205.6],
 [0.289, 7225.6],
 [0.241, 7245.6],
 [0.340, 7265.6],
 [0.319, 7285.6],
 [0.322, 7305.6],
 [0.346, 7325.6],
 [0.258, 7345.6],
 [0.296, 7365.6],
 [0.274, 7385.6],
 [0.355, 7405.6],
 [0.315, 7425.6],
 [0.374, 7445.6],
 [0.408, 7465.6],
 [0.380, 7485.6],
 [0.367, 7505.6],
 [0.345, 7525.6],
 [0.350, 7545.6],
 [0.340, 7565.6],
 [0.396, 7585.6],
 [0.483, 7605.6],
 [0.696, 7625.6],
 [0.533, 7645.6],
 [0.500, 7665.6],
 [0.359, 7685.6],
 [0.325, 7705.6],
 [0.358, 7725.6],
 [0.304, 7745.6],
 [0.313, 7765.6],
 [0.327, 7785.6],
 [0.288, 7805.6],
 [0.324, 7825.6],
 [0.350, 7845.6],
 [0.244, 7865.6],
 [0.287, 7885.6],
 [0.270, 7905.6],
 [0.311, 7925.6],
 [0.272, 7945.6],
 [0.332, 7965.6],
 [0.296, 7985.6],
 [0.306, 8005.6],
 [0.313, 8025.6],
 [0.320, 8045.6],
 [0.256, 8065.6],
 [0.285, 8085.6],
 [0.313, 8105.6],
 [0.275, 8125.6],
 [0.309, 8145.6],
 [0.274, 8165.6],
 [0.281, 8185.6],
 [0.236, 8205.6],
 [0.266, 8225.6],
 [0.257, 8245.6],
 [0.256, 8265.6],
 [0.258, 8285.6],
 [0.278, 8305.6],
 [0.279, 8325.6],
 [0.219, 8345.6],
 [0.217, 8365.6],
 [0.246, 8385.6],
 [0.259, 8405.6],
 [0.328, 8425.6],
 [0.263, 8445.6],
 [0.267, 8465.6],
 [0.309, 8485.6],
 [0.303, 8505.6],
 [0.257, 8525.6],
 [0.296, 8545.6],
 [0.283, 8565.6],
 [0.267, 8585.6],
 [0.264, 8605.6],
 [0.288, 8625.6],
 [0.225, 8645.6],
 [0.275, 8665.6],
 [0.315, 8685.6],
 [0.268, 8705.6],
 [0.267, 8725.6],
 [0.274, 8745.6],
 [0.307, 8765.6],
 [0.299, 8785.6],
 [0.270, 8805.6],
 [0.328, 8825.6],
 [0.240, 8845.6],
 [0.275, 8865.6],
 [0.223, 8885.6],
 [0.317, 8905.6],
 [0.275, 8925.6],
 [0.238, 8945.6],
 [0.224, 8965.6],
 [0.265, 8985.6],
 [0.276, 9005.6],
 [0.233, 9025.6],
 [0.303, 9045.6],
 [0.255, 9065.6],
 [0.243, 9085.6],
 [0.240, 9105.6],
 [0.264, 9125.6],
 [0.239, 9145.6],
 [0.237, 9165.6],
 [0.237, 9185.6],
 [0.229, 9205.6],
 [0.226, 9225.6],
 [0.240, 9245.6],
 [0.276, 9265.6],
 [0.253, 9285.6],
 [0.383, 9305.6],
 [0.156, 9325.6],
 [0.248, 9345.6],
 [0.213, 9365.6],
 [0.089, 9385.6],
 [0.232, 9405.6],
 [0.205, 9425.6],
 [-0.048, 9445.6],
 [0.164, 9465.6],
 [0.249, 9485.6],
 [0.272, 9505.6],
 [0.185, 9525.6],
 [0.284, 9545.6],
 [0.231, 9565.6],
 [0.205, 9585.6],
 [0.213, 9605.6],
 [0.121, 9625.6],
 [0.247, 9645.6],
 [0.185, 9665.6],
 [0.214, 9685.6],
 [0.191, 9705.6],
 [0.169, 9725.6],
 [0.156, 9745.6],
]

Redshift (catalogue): 1.726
